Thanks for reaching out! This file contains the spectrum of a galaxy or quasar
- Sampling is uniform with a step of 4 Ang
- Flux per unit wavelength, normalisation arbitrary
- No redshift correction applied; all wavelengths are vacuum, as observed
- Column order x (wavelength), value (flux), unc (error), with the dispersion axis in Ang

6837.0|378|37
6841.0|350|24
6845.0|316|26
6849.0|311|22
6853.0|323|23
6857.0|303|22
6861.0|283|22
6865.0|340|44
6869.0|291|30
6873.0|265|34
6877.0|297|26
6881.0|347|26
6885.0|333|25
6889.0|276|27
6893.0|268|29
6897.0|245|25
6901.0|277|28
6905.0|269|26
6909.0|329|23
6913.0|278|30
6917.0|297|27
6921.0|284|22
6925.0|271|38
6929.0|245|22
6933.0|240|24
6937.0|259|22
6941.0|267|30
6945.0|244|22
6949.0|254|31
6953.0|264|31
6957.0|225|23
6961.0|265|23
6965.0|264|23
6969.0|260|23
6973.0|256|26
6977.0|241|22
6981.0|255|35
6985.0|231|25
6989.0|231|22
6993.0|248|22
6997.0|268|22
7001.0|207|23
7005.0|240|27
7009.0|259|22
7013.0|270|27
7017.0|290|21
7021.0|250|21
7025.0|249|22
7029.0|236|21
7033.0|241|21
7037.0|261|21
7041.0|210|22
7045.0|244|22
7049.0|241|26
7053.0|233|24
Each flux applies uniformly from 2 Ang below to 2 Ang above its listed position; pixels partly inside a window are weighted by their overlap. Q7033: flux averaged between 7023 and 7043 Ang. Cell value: 239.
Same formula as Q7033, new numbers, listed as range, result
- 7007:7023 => 267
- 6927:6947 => 251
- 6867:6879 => 284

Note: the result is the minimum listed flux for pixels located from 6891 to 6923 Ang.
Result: 245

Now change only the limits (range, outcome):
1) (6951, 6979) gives 225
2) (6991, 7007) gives 207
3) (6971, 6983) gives 241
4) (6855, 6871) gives 283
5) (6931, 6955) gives 240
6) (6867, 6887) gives 265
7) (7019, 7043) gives 210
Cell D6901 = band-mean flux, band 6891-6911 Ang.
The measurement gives 278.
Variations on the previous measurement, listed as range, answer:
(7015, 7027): 263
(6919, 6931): 267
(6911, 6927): 282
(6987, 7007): 239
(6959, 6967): 264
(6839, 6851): 326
